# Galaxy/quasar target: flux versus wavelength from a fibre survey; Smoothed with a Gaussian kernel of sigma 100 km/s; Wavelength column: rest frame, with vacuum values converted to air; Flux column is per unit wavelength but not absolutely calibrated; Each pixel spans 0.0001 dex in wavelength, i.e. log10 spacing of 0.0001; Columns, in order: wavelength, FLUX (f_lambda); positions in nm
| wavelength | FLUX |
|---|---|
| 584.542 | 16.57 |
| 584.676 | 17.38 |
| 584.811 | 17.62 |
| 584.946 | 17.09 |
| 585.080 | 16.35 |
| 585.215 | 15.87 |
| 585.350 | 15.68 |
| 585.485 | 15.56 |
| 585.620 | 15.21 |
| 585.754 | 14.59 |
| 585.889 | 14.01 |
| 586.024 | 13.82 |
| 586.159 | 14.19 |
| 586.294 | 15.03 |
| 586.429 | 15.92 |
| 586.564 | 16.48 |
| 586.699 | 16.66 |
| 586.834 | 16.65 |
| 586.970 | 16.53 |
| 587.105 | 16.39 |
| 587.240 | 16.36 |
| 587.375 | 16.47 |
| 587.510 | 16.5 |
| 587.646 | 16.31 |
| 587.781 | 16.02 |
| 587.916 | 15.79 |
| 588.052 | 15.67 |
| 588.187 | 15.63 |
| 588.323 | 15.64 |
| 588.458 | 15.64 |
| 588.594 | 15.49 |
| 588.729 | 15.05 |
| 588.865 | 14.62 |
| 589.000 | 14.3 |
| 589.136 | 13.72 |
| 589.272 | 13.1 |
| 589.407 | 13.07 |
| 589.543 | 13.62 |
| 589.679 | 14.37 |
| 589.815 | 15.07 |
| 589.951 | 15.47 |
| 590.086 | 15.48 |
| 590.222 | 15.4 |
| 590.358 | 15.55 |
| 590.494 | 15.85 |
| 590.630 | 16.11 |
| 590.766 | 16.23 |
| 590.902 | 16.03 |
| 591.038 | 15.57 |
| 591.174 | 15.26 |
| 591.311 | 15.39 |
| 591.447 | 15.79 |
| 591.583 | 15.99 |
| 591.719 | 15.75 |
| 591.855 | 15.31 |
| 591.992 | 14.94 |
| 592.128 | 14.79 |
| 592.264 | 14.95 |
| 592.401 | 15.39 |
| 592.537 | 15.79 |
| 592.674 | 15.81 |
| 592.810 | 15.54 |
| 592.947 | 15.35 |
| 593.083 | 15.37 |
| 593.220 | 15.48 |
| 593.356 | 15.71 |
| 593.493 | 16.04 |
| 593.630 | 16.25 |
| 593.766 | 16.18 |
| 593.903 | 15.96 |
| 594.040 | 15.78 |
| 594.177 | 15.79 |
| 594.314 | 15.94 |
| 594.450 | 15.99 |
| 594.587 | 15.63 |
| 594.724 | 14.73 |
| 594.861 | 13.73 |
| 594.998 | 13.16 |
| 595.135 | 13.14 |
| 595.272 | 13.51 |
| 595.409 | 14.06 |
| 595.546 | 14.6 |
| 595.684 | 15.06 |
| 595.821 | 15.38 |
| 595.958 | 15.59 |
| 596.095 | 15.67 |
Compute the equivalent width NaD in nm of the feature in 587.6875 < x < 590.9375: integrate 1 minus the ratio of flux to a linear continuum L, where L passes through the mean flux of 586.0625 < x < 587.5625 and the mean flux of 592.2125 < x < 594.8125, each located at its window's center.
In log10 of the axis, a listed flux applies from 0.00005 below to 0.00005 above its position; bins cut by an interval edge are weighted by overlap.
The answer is 0.161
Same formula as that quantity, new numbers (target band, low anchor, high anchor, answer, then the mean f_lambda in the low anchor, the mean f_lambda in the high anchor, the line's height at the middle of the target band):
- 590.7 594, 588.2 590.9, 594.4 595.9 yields -0.21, 15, 14.4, 14.7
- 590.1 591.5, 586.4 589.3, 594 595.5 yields -0.04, 15.7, 14.7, 15.3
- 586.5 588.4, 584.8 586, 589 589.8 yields -0.20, 15.6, 13.7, 14.6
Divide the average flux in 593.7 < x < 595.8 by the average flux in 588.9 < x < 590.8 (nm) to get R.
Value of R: 1.0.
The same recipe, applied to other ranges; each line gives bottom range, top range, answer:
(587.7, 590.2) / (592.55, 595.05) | 1.04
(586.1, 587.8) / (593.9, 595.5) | 0.91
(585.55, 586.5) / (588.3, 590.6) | 1.01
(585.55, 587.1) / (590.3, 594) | 1.01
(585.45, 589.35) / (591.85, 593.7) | 1.00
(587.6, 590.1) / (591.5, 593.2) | 1.03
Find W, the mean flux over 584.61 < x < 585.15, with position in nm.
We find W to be 17.1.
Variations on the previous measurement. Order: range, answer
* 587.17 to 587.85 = 16.3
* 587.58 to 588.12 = 16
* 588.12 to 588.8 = 15.5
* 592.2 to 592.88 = 15.5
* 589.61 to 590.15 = 15.1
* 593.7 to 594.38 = 15.9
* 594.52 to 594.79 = 15.2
